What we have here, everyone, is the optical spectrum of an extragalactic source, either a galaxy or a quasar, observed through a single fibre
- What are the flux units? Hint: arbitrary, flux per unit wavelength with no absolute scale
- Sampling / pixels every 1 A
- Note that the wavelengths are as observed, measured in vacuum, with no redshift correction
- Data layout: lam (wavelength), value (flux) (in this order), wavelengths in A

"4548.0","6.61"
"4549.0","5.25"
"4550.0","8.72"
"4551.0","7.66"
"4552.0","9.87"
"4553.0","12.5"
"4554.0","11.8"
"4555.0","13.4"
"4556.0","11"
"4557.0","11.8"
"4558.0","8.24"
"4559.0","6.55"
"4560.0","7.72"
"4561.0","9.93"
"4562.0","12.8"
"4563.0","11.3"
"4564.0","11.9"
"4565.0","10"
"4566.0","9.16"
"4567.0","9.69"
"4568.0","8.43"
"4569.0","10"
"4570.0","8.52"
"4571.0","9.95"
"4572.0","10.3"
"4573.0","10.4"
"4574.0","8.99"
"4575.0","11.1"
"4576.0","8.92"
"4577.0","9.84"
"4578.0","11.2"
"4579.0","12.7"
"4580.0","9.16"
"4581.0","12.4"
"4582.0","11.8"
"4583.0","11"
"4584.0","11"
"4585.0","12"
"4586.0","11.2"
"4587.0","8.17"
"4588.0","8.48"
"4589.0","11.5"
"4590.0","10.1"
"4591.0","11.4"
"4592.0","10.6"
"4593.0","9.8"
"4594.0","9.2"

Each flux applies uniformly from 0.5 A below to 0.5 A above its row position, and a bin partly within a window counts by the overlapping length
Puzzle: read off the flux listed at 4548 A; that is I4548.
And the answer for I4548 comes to 6.61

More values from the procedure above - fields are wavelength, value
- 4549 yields 5.25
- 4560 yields 7.72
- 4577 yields 9.84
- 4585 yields 12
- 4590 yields 10.1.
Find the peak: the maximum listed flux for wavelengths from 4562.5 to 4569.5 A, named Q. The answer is 11.9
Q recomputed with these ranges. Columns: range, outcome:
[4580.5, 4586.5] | 12.4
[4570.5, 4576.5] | 11.1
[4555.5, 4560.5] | 11.8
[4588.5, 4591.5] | 11.5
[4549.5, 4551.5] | 8.72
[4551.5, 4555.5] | 13.4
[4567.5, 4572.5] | 10.3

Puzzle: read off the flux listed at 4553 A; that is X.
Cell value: 12.5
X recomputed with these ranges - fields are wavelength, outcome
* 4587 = 8.17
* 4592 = 10.6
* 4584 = 11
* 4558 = 8.24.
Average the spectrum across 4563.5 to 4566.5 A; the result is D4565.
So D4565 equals 10.4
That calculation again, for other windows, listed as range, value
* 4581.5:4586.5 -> 11.4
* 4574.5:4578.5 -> 10.3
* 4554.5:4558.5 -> 11.1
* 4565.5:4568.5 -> 9.09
